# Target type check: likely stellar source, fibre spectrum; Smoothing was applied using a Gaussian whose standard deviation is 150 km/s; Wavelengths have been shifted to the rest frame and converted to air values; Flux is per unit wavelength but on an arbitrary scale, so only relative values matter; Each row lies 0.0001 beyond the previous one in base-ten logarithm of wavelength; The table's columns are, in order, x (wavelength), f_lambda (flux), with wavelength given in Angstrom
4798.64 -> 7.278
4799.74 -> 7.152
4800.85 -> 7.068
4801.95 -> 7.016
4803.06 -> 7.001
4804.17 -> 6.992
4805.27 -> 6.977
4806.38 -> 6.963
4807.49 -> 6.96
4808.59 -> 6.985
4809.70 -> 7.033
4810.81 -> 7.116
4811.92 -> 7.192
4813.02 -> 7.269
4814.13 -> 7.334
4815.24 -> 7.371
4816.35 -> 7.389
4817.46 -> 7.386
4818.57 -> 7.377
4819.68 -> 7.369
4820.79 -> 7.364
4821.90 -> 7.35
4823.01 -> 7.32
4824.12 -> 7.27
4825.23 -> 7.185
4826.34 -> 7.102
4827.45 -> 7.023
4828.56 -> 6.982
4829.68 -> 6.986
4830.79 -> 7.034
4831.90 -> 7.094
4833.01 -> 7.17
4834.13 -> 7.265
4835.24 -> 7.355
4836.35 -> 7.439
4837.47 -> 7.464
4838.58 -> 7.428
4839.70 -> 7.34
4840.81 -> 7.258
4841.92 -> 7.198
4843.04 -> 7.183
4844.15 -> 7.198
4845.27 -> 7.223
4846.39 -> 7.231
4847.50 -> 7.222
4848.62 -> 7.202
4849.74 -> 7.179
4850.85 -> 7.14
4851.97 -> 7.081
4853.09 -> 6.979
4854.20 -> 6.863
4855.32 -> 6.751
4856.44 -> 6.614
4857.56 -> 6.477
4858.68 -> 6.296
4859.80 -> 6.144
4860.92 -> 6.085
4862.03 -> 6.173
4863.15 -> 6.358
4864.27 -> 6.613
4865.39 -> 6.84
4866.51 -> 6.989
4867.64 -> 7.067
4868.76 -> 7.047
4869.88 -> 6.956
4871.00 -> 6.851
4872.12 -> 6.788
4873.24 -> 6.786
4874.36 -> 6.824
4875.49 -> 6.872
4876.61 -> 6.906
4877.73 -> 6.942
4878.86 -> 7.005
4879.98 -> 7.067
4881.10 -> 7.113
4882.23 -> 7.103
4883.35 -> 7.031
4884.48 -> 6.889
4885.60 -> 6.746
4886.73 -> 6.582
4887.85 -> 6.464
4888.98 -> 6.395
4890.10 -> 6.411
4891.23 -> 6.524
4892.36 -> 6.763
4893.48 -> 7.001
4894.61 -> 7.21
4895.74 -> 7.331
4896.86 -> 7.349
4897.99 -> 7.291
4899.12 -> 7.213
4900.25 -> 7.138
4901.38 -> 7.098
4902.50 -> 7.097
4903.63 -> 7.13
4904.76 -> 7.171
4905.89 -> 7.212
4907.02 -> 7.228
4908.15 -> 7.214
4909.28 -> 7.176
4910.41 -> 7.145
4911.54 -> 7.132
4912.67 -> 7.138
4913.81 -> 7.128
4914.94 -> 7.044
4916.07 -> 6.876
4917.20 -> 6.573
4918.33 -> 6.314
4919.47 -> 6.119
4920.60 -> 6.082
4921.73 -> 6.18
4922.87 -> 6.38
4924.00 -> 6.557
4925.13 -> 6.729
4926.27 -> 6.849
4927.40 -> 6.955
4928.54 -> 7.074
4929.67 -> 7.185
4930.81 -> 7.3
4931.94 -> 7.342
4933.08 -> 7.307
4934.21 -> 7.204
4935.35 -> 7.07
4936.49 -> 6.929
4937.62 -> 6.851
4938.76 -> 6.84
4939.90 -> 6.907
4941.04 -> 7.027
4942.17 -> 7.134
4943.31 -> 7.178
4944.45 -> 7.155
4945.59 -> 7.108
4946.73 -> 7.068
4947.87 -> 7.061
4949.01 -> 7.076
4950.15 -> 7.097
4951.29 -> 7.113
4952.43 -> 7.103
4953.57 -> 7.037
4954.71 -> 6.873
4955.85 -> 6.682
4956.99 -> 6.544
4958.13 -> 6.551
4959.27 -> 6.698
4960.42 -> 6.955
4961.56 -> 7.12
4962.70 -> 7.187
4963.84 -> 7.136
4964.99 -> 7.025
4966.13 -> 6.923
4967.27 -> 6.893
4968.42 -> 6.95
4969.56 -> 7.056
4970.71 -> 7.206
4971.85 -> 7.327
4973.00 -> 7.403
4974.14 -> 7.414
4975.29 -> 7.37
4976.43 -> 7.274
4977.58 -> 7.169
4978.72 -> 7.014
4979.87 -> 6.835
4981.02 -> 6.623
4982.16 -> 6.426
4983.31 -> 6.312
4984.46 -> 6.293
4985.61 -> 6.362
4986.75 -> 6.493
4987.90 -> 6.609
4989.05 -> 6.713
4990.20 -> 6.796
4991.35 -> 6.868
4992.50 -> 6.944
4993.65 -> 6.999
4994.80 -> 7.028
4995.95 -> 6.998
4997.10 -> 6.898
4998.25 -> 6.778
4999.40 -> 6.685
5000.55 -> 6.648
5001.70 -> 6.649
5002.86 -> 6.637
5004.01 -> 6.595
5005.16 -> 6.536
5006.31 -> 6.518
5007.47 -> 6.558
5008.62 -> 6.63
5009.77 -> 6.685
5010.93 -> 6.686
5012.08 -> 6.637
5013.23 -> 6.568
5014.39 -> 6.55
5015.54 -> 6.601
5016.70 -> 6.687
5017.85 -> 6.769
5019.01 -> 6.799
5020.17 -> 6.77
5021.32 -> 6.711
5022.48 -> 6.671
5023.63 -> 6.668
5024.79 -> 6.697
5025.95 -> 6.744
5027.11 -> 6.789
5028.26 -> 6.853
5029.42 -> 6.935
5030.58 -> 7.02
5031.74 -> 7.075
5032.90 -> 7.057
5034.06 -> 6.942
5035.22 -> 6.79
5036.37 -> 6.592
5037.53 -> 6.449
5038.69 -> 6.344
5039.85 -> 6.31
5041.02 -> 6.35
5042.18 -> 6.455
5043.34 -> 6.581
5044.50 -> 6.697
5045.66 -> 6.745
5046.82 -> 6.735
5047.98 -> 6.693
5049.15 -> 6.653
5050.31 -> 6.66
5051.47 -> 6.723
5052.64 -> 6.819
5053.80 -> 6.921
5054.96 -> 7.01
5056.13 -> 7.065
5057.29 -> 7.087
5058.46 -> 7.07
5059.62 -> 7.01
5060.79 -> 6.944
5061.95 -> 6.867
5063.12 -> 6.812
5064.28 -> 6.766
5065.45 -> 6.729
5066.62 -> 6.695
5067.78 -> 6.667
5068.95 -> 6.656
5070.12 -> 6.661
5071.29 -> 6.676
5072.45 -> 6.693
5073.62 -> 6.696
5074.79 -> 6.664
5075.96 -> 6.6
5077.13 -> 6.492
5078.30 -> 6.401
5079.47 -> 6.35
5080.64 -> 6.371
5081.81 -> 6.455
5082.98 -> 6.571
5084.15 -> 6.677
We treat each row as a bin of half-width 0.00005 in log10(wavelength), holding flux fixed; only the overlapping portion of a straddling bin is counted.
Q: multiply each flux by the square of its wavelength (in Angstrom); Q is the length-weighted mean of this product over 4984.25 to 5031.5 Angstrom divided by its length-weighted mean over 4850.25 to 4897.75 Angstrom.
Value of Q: 1.04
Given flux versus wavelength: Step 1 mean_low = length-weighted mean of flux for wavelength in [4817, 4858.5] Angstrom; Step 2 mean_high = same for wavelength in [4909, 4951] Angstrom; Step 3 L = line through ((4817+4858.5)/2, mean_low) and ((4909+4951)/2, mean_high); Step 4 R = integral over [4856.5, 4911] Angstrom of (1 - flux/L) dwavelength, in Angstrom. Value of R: 1.27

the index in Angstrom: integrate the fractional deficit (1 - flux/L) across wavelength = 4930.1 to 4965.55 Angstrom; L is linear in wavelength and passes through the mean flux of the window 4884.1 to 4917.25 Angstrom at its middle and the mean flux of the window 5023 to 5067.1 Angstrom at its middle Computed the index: -0.5 Angstrom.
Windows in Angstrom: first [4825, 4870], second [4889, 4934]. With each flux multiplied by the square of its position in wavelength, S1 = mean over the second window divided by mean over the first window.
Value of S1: 1.02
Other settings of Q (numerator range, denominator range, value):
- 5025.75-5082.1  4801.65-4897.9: 1.04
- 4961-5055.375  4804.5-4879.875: 1.03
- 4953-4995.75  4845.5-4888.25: 1.06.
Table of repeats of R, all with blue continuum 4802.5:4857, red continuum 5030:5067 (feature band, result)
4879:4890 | 0.4 Angstrom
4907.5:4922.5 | 0.5 Angstrom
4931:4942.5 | -0.2 Angstrom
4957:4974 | -0.3 Angstrom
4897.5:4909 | -0.2 Angstrom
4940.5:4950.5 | -0.2 Angstrom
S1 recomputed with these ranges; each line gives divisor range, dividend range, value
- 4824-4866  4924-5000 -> 1.04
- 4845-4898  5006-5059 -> 1.05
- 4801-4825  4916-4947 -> 1.00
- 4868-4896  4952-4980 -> 1.06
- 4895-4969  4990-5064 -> 1.01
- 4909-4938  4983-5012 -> 1.00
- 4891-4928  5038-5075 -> 1.03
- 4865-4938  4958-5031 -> 1.02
